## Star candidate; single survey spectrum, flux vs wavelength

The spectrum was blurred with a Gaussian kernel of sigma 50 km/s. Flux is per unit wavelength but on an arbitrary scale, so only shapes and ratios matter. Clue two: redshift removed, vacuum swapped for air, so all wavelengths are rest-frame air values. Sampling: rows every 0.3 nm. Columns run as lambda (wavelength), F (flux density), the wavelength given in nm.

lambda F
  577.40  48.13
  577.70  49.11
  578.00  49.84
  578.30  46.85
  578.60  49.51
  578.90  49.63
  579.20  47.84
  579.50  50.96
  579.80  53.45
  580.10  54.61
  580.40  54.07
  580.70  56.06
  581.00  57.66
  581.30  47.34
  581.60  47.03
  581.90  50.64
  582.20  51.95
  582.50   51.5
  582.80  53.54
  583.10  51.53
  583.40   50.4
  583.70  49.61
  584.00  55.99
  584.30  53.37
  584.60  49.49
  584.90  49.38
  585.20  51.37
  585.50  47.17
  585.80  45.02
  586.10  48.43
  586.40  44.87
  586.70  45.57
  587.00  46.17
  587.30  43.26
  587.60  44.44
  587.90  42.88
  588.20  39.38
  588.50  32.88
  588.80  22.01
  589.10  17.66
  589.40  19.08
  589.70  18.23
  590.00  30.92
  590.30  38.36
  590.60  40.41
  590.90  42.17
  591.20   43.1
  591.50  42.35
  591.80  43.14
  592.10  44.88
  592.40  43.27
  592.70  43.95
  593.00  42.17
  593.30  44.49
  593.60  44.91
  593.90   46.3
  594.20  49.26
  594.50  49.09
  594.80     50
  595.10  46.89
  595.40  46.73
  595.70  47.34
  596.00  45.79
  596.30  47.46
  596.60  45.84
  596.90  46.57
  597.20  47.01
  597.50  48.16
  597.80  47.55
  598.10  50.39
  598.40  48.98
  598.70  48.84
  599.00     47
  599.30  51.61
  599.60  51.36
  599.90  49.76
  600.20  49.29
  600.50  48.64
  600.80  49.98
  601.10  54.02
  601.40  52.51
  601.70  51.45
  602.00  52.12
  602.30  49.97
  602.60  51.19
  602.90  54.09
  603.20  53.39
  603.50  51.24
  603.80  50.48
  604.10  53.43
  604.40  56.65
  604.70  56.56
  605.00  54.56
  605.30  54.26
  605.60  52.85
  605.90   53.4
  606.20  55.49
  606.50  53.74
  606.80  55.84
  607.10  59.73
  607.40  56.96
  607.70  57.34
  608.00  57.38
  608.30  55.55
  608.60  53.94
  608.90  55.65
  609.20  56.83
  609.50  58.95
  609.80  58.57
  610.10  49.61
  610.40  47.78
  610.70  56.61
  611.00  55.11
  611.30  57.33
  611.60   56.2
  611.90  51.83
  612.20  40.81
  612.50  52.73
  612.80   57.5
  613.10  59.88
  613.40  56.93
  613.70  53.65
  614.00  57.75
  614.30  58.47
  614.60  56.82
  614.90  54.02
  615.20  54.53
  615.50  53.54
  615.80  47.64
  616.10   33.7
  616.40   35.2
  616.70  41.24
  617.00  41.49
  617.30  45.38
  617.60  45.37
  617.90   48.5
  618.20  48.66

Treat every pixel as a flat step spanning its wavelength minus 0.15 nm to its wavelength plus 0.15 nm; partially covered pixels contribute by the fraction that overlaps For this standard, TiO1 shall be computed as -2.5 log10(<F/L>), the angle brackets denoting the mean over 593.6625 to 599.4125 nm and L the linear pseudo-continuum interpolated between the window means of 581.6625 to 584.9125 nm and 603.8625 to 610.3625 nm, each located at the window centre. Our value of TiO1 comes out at 0.12 mag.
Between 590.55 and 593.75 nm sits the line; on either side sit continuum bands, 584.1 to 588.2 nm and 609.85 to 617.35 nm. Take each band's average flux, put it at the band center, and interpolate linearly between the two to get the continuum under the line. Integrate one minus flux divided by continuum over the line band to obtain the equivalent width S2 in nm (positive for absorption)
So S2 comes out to 0.31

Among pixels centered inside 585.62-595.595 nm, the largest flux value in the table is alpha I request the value 50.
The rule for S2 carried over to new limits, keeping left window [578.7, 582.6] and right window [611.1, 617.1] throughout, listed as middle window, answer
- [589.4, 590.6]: 0.52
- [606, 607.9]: -0.19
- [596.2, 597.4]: 0.11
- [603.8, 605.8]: -0.12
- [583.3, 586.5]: 0.13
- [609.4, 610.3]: -0.07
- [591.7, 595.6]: 0.43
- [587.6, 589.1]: 0.52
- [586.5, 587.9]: 0.19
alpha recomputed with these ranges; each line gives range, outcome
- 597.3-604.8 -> 56.65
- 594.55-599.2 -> 50.39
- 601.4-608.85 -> 59.73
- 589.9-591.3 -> 43.1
